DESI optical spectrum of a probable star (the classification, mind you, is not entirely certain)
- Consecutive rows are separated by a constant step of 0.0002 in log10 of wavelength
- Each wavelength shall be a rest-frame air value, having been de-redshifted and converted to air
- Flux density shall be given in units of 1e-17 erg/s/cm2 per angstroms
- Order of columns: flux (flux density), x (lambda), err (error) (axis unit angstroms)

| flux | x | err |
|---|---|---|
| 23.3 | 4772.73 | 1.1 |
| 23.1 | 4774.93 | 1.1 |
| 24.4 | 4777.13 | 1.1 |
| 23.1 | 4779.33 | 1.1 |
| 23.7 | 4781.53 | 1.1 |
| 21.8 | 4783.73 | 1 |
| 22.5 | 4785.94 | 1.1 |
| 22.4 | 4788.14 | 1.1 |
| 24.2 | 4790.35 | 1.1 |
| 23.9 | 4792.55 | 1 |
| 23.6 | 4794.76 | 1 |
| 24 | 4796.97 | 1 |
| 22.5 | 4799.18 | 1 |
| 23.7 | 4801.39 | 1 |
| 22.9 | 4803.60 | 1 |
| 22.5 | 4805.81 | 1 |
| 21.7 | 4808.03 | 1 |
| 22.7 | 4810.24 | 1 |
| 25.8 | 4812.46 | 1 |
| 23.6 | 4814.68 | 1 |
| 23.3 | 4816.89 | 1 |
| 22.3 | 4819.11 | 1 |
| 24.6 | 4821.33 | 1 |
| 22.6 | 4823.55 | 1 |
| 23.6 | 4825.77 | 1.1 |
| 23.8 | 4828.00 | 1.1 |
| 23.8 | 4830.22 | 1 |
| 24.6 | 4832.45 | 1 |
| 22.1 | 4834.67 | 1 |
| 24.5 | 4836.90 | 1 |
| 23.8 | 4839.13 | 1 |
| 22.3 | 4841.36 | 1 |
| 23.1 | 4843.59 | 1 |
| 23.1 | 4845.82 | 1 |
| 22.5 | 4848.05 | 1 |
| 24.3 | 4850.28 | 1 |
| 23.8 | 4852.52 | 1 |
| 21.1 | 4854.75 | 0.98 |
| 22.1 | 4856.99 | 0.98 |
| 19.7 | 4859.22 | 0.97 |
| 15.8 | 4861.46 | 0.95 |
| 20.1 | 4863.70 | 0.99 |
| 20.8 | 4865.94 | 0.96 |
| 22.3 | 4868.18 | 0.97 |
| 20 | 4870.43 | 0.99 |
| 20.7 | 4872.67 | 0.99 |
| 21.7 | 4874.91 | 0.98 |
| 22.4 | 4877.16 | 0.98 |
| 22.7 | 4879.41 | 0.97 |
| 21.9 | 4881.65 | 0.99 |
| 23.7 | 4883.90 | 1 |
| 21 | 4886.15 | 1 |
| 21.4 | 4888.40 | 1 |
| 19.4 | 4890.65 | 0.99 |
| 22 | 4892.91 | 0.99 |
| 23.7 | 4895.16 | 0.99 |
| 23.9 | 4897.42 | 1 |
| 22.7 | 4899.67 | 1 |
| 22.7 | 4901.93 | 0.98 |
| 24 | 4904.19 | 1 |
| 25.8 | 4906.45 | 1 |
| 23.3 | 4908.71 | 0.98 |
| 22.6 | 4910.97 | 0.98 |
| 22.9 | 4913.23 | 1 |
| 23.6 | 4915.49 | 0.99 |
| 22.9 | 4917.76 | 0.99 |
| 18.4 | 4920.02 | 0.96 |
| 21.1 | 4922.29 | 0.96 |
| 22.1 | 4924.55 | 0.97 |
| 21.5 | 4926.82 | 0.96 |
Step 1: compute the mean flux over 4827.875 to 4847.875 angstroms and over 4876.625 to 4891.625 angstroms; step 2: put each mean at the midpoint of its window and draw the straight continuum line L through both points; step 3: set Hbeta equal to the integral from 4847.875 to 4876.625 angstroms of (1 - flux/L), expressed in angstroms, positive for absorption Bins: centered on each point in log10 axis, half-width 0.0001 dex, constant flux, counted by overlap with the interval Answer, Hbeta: 1.8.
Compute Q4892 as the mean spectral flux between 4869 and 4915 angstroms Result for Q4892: 22.4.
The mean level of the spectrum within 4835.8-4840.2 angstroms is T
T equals 24.1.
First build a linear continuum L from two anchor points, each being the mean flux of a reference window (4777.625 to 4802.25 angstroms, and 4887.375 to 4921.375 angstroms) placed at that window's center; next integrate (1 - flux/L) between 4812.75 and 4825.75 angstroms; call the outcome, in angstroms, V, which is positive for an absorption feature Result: -0.2 angstroms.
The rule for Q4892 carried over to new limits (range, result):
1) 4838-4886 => 21.8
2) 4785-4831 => 23.3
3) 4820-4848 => 23.4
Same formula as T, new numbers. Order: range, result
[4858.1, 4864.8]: 18.5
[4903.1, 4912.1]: 23.9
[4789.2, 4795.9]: 23.9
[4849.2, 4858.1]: 22.8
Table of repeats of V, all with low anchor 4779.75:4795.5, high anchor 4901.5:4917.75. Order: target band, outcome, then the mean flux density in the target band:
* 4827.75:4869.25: 1.93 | 22.3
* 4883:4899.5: 0.93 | 22.2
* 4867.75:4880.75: 1.01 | 21.6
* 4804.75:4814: 0.01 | 23.2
